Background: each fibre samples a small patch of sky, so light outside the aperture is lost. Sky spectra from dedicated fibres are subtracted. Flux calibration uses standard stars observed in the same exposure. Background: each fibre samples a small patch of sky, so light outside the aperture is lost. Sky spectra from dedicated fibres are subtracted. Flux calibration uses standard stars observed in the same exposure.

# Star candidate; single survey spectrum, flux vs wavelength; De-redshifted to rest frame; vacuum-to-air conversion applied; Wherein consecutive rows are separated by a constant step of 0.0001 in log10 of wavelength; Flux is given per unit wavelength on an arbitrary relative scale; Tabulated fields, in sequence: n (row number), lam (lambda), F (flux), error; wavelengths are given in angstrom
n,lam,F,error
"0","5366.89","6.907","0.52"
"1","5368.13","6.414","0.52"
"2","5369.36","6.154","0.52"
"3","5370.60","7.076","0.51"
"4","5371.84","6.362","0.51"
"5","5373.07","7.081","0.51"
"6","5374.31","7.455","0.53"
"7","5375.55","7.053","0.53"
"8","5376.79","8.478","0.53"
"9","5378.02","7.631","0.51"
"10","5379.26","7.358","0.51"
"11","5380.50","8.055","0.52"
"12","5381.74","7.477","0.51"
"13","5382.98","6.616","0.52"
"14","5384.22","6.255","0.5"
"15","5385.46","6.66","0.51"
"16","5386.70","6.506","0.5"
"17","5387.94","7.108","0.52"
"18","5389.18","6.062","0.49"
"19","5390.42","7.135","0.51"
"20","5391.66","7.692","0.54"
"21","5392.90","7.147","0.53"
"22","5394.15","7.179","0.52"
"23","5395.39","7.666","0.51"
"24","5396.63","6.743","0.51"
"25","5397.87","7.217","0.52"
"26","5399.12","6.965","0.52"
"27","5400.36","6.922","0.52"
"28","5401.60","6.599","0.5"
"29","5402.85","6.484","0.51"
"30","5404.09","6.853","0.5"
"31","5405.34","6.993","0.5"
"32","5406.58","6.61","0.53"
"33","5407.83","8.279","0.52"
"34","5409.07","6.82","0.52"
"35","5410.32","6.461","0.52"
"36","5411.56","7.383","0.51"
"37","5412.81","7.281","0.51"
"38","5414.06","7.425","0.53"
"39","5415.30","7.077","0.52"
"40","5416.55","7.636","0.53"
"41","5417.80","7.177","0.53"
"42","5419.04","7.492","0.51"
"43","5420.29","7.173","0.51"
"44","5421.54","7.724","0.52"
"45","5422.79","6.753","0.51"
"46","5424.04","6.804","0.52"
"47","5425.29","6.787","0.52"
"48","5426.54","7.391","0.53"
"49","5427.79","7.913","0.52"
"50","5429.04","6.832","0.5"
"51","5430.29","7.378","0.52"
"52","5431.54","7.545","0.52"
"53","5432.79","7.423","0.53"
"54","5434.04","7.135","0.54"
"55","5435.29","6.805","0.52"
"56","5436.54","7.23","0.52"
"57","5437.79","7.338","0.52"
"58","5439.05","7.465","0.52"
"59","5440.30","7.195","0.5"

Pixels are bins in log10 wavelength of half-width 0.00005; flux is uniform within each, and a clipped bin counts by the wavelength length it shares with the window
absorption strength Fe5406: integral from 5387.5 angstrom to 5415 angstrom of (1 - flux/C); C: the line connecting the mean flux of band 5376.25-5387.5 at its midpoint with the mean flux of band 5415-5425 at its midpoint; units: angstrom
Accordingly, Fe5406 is 0.6 angstrom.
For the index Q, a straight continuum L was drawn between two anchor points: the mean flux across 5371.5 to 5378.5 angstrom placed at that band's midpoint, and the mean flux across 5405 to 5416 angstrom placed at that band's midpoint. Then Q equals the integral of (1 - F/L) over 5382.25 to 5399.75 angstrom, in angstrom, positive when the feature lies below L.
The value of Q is 0.85 angstrom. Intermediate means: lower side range 7.39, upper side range 7.16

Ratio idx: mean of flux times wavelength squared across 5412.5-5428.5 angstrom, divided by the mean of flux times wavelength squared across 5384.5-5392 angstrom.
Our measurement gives 1.1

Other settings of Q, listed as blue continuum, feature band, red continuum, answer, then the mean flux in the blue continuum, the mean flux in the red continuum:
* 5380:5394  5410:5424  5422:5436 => -0.24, 6.97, 7.17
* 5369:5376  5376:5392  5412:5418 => -0.34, 6.88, 7.32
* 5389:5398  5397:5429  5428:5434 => 0.54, 7.15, 7.32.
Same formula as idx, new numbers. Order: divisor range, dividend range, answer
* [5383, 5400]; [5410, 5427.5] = 1.05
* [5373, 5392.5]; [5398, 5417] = 0.99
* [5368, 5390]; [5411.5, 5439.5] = 1.05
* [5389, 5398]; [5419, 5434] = 1.03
